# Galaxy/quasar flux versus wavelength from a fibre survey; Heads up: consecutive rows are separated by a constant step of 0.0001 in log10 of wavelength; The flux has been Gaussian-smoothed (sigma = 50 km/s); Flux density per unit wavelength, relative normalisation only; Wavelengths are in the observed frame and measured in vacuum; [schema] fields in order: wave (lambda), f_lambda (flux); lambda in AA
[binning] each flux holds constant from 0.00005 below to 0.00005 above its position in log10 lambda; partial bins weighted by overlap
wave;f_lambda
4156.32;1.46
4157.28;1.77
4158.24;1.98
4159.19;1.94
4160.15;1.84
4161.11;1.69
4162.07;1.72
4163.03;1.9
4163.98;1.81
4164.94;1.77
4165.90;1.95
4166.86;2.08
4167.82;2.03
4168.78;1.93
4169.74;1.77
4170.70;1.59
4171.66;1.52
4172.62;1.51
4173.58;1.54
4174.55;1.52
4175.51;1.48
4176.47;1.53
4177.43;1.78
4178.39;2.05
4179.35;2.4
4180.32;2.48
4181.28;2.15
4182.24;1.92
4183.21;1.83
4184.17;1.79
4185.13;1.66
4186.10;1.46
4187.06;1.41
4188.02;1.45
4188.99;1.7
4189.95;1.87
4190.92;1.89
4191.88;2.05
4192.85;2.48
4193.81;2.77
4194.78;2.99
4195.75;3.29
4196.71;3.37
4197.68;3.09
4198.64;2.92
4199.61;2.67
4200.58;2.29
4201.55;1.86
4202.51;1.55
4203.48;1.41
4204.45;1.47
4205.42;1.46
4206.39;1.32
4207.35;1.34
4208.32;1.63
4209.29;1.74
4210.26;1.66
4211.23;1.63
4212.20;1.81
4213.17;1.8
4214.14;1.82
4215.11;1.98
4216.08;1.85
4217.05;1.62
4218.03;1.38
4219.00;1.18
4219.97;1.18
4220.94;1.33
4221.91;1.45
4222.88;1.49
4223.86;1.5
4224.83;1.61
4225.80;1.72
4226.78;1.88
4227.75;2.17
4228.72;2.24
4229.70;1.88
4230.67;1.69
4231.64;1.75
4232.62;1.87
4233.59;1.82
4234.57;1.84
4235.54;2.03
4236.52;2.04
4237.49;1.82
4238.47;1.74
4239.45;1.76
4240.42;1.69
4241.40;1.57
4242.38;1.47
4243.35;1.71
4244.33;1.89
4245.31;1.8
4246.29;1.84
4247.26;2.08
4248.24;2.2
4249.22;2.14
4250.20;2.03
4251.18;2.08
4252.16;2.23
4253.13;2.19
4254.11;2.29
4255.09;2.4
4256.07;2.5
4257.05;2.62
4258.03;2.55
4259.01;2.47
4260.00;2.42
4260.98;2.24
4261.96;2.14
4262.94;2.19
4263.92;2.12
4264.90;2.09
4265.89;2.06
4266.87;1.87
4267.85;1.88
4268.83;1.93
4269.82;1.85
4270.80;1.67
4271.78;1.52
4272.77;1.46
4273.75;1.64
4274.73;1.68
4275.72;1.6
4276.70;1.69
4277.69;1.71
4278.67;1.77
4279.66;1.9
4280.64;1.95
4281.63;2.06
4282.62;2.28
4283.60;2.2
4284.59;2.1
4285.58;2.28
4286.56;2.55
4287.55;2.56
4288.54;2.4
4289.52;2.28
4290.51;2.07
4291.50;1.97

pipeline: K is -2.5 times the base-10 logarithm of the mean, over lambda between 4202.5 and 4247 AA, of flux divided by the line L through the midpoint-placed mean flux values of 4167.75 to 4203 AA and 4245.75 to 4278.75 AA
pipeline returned 0.21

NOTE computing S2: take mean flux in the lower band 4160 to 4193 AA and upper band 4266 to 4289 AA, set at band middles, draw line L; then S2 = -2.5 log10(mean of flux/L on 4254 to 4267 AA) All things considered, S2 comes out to -0.195 mag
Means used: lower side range 1.81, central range 2.29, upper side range 1.94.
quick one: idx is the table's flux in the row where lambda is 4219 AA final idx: 1.18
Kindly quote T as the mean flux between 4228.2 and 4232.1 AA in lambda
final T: 1.9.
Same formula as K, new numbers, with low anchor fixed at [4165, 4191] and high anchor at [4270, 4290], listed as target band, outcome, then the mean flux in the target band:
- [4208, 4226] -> 0.162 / 1.6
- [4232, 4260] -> -0.068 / 2.03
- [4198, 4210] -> 0.006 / 1.82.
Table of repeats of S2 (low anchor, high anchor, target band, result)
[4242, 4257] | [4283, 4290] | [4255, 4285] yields 0.11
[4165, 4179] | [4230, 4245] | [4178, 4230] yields -0.09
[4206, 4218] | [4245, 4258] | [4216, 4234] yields 0.12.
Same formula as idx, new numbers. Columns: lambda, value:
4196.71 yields 3.37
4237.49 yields 1.82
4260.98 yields 2.24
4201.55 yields 1.86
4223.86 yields 1.5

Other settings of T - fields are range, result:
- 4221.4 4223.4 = 1.47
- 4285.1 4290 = 2.42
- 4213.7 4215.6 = 1.9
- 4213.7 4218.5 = 1.73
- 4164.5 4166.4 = 1.86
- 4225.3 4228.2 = 1.92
